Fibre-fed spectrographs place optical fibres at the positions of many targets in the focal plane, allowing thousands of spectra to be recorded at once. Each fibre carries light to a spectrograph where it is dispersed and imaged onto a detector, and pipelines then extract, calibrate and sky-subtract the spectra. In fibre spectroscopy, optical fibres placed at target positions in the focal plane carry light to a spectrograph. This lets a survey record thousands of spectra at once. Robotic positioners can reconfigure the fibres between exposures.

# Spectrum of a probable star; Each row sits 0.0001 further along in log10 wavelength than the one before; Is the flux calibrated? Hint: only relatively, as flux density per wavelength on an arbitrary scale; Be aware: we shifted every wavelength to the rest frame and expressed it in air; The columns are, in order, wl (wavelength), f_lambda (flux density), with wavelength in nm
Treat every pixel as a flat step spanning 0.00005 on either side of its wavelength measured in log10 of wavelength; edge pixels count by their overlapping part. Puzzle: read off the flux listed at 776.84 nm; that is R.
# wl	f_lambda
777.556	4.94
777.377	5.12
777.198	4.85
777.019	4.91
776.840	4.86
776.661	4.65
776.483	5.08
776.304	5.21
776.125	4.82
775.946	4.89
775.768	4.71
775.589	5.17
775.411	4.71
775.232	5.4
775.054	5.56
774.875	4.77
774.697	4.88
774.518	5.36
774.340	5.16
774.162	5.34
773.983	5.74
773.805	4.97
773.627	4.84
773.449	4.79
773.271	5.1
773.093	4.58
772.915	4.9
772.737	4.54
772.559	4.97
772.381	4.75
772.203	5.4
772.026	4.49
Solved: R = 4.86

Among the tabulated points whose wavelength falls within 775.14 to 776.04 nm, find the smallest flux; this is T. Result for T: 4.71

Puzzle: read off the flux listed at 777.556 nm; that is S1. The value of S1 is 4.94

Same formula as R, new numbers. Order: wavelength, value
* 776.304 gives 5.21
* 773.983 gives 5.74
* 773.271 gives 5.1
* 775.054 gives 5.56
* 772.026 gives 4.49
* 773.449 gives 4.79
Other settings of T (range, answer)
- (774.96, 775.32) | 5.4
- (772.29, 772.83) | 4.54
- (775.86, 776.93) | 4.65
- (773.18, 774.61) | 4.79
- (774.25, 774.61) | 5.16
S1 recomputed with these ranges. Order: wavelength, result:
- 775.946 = 4.89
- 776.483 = 5.08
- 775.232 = 5.4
